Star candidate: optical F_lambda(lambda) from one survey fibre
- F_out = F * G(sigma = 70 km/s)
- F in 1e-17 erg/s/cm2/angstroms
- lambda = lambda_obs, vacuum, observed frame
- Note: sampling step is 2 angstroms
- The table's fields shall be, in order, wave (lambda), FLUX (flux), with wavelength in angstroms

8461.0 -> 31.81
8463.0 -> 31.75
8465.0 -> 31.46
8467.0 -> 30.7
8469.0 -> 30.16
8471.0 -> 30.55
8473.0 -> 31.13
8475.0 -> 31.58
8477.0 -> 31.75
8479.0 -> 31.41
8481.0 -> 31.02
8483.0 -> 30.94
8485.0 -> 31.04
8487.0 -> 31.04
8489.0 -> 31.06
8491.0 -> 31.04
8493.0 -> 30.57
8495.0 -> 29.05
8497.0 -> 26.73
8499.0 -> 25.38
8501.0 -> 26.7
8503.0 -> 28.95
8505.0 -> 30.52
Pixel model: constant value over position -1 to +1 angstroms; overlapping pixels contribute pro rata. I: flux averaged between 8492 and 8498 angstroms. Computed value 28.8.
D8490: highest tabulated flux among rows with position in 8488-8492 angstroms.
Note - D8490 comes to 31.06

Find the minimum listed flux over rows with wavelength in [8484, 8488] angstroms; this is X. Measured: 31.04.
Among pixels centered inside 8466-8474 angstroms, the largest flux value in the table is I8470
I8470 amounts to 31.13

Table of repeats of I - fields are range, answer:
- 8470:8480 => 31.3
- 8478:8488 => 31.1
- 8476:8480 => 31.6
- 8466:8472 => 30.5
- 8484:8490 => 31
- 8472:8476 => 31.4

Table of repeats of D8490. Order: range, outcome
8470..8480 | 31.75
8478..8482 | 31.41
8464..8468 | 31.46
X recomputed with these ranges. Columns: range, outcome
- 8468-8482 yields 30.16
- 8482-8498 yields 26.73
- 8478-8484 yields 30.94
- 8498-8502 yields 25.38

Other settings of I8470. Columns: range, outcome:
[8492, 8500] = 30.57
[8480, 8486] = 31.04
